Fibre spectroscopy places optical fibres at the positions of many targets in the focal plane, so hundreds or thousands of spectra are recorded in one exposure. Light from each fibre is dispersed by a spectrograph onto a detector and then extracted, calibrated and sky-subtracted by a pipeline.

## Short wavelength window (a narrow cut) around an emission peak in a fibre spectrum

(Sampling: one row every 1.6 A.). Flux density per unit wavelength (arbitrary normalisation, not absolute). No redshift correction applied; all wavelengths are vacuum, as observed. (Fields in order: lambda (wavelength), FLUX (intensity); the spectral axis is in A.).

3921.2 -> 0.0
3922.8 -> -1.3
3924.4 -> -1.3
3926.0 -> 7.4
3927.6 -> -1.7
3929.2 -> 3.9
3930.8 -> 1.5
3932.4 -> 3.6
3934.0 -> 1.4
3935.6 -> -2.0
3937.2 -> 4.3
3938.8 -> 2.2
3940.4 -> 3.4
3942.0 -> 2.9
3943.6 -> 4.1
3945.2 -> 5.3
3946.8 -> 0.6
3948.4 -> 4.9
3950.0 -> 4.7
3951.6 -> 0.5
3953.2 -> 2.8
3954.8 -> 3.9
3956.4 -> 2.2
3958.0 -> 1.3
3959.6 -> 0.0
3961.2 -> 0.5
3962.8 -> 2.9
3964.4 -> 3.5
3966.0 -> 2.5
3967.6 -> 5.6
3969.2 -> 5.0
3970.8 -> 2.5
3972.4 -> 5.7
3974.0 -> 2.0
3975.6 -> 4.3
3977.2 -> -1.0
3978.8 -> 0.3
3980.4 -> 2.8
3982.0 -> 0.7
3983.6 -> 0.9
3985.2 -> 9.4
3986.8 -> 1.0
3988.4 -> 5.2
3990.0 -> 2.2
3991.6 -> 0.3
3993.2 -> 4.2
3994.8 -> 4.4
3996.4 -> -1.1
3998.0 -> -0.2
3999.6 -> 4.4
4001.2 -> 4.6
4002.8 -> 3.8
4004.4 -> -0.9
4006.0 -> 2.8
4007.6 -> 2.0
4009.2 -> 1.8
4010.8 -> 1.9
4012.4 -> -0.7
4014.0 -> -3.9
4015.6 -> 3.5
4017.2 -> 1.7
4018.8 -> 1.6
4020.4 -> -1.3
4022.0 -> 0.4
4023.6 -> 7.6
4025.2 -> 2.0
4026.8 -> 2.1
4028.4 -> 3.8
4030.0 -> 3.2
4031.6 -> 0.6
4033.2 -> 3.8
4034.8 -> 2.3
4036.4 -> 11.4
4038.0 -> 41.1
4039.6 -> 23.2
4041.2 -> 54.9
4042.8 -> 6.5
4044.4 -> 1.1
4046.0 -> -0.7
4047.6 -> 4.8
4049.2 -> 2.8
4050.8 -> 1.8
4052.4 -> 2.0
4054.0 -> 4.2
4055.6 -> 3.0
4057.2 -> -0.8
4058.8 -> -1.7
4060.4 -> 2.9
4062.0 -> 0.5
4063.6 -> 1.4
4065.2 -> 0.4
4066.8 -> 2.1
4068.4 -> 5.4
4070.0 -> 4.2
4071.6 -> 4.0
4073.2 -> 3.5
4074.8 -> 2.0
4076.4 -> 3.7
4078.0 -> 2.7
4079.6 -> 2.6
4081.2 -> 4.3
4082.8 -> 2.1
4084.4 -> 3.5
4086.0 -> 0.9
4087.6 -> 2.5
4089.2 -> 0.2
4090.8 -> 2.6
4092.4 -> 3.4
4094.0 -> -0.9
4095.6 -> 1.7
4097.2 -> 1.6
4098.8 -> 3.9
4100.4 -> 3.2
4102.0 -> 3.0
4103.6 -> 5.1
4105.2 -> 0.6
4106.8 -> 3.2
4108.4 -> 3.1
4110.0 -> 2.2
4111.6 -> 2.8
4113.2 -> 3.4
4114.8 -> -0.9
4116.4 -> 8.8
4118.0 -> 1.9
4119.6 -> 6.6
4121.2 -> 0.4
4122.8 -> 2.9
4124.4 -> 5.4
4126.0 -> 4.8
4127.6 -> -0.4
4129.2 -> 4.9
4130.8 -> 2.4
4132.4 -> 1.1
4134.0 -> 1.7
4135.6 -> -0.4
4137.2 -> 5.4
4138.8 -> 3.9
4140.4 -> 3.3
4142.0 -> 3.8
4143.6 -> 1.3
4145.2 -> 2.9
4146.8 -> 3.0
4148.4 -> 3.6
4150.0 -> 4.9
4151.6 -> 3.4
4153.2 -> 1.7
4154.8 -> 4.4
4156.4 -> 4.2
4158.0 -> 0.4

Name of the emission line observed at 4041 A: [O II] 3727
